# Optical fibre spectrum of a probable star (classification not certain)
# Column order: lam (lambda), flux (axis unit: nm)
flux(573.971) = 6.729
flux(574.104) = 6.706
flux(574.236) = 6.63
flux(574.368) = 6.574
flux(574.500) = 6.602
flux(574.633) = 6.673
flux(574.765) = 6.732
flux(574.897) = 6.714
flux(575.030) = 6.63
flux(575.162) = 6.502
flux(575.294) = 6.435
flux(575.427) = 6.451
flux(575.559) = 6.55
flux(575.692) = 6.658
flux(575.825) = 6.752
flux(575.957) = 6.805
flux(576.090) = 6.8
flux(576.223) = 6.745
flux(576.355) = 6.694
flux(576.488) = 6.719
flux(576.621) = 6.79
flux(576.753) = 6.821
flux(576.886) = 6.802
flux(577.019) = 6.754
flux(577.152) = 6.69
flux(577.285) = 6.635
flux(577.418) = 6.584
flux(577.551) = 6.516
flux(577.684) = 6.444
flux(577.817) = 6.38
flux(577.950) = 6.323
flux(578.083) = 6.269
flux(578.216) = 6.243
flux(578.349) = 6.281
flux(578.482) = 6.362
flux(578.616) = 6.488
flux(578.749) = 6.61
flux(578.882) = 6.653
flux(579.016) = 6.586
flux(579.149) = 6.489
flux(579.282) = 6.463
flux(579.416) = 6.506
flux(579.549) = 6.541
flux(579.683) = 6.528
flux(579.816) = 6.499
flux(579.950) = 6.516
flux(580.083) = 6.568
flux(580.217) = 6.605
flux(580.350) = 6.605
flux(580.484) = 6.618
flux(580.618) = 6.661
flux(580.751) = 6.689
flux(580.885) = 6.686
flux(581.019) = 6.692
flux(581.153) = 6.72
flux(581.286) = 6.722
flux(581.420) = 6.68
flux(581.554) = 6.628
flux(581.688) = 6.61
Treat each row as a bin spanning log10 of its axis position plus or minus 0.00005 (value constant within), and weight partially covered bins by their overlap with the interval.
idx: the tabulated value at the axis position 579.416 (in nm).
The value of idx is 6.506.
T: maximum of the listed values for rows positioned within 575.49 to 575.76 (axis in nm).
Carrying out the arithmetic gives 6.658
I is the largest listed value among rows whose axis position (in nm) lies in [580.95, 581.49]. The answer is 6.722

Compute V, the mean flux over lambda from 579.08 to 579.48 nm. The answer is 6.49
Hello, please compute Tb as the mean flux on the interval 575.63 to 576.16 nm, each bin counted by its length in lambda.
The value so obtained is 6.75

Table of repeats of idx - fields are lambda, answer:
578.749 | 6.61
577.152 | 6.69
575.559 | 6.55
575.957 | 6.805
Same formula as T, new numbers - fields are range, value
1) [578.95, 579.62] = 6.586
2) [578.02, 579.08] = 6.653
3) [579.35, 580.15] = 6.568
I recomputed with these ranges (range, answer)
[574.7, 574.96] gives 6.732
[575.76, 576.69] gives 6.805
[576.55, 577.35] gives 6.821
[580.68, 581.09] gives 6.692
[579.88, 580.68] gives 6.661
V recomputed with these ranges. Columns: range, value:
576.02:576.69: 6.75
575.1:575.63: 6.49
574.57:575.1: 6.69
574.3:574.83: 6.65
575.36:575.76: 6.54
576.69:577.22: 6.76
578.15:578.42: 6.27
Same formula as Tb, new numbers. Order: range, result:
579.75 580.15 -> 6.53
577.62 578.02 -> 6.38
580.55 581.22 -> 6.69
